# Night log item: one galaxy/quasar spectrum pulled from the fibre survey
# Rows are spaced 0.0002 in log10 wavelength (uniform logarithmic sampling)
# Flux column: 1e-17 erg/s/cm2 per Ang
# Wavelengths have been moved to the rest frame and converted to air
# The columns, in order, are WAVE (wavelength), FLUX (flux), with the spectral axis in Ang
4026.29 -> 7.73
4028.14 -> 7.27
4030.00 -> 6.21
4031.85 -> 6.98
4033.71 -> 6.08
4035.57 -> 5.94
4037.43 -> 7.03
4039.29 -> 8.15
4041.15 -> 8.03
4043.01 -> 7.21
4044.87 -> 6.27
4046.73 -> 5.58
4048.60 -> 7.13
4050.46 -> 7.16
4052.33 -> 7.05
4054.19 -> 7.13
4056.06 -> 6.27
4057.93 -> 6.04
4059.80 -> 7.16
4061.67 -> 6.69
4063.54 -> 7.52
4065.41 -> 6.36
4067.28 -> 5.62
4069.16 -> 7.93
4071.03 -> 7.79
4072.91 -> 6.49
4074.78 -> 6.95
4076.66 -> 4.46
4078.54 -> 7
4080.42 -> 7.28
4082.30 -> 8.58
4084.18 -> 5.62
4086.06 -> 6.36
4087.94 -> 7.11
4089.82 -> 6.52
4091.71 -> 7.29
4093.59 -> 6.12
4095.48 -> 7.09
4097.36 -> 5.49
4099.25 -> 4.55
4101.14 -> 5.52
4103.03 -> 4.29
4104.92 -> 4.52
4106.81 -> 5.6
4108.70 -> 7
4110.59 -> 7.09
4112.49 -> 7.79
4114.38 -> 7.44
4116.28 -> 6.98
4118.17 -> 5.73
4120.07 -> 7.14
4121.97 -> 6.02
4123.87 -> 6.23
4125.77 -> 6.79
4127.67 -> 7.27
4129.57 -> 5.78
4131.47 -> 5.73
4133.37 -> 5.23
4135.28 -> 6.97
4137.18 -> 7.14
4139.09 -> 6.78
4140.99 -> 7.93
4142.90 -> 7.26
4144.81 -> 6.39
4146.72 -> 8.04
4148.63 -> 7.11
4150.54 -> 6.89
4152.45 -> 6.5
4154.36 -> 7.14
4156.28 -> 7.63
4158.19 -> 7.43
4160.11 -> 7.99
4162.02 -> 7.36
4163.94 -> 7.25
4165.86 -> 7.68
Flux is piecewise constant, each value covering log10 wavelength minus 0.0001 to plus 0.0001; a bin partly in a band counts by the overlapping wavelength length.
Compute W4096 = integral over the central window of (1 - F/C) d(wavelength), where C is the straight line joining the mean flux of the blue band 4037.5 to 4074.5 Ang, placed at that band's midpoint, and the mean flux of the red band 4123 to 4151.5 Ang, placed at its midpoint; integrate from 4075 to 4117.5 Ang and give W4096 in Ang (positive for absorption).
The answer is 3.1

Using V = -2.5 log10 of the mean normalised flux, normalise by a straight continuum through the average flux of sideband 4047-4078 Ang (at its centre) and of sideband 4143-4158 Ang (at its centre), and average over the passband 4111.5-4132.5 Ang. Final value 0.06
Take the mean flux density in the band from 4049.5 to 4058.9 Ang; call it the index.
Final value 6.73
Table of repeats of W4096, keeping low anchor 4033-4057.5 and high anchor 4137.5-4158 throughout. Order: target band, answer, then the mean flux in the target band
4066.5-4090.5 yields 0.7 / 6.76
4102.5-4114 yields 1.4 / 6.18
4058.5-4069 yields 0.2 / 6.74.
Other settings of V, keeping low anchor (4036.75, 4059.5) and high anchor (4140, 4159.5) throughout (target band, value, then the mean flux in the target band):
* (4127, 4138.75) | 0.134 mag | 6.35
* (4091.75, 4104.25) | 0.252 mag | 5.62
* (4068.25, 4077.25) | 0.030 mag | 6.81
